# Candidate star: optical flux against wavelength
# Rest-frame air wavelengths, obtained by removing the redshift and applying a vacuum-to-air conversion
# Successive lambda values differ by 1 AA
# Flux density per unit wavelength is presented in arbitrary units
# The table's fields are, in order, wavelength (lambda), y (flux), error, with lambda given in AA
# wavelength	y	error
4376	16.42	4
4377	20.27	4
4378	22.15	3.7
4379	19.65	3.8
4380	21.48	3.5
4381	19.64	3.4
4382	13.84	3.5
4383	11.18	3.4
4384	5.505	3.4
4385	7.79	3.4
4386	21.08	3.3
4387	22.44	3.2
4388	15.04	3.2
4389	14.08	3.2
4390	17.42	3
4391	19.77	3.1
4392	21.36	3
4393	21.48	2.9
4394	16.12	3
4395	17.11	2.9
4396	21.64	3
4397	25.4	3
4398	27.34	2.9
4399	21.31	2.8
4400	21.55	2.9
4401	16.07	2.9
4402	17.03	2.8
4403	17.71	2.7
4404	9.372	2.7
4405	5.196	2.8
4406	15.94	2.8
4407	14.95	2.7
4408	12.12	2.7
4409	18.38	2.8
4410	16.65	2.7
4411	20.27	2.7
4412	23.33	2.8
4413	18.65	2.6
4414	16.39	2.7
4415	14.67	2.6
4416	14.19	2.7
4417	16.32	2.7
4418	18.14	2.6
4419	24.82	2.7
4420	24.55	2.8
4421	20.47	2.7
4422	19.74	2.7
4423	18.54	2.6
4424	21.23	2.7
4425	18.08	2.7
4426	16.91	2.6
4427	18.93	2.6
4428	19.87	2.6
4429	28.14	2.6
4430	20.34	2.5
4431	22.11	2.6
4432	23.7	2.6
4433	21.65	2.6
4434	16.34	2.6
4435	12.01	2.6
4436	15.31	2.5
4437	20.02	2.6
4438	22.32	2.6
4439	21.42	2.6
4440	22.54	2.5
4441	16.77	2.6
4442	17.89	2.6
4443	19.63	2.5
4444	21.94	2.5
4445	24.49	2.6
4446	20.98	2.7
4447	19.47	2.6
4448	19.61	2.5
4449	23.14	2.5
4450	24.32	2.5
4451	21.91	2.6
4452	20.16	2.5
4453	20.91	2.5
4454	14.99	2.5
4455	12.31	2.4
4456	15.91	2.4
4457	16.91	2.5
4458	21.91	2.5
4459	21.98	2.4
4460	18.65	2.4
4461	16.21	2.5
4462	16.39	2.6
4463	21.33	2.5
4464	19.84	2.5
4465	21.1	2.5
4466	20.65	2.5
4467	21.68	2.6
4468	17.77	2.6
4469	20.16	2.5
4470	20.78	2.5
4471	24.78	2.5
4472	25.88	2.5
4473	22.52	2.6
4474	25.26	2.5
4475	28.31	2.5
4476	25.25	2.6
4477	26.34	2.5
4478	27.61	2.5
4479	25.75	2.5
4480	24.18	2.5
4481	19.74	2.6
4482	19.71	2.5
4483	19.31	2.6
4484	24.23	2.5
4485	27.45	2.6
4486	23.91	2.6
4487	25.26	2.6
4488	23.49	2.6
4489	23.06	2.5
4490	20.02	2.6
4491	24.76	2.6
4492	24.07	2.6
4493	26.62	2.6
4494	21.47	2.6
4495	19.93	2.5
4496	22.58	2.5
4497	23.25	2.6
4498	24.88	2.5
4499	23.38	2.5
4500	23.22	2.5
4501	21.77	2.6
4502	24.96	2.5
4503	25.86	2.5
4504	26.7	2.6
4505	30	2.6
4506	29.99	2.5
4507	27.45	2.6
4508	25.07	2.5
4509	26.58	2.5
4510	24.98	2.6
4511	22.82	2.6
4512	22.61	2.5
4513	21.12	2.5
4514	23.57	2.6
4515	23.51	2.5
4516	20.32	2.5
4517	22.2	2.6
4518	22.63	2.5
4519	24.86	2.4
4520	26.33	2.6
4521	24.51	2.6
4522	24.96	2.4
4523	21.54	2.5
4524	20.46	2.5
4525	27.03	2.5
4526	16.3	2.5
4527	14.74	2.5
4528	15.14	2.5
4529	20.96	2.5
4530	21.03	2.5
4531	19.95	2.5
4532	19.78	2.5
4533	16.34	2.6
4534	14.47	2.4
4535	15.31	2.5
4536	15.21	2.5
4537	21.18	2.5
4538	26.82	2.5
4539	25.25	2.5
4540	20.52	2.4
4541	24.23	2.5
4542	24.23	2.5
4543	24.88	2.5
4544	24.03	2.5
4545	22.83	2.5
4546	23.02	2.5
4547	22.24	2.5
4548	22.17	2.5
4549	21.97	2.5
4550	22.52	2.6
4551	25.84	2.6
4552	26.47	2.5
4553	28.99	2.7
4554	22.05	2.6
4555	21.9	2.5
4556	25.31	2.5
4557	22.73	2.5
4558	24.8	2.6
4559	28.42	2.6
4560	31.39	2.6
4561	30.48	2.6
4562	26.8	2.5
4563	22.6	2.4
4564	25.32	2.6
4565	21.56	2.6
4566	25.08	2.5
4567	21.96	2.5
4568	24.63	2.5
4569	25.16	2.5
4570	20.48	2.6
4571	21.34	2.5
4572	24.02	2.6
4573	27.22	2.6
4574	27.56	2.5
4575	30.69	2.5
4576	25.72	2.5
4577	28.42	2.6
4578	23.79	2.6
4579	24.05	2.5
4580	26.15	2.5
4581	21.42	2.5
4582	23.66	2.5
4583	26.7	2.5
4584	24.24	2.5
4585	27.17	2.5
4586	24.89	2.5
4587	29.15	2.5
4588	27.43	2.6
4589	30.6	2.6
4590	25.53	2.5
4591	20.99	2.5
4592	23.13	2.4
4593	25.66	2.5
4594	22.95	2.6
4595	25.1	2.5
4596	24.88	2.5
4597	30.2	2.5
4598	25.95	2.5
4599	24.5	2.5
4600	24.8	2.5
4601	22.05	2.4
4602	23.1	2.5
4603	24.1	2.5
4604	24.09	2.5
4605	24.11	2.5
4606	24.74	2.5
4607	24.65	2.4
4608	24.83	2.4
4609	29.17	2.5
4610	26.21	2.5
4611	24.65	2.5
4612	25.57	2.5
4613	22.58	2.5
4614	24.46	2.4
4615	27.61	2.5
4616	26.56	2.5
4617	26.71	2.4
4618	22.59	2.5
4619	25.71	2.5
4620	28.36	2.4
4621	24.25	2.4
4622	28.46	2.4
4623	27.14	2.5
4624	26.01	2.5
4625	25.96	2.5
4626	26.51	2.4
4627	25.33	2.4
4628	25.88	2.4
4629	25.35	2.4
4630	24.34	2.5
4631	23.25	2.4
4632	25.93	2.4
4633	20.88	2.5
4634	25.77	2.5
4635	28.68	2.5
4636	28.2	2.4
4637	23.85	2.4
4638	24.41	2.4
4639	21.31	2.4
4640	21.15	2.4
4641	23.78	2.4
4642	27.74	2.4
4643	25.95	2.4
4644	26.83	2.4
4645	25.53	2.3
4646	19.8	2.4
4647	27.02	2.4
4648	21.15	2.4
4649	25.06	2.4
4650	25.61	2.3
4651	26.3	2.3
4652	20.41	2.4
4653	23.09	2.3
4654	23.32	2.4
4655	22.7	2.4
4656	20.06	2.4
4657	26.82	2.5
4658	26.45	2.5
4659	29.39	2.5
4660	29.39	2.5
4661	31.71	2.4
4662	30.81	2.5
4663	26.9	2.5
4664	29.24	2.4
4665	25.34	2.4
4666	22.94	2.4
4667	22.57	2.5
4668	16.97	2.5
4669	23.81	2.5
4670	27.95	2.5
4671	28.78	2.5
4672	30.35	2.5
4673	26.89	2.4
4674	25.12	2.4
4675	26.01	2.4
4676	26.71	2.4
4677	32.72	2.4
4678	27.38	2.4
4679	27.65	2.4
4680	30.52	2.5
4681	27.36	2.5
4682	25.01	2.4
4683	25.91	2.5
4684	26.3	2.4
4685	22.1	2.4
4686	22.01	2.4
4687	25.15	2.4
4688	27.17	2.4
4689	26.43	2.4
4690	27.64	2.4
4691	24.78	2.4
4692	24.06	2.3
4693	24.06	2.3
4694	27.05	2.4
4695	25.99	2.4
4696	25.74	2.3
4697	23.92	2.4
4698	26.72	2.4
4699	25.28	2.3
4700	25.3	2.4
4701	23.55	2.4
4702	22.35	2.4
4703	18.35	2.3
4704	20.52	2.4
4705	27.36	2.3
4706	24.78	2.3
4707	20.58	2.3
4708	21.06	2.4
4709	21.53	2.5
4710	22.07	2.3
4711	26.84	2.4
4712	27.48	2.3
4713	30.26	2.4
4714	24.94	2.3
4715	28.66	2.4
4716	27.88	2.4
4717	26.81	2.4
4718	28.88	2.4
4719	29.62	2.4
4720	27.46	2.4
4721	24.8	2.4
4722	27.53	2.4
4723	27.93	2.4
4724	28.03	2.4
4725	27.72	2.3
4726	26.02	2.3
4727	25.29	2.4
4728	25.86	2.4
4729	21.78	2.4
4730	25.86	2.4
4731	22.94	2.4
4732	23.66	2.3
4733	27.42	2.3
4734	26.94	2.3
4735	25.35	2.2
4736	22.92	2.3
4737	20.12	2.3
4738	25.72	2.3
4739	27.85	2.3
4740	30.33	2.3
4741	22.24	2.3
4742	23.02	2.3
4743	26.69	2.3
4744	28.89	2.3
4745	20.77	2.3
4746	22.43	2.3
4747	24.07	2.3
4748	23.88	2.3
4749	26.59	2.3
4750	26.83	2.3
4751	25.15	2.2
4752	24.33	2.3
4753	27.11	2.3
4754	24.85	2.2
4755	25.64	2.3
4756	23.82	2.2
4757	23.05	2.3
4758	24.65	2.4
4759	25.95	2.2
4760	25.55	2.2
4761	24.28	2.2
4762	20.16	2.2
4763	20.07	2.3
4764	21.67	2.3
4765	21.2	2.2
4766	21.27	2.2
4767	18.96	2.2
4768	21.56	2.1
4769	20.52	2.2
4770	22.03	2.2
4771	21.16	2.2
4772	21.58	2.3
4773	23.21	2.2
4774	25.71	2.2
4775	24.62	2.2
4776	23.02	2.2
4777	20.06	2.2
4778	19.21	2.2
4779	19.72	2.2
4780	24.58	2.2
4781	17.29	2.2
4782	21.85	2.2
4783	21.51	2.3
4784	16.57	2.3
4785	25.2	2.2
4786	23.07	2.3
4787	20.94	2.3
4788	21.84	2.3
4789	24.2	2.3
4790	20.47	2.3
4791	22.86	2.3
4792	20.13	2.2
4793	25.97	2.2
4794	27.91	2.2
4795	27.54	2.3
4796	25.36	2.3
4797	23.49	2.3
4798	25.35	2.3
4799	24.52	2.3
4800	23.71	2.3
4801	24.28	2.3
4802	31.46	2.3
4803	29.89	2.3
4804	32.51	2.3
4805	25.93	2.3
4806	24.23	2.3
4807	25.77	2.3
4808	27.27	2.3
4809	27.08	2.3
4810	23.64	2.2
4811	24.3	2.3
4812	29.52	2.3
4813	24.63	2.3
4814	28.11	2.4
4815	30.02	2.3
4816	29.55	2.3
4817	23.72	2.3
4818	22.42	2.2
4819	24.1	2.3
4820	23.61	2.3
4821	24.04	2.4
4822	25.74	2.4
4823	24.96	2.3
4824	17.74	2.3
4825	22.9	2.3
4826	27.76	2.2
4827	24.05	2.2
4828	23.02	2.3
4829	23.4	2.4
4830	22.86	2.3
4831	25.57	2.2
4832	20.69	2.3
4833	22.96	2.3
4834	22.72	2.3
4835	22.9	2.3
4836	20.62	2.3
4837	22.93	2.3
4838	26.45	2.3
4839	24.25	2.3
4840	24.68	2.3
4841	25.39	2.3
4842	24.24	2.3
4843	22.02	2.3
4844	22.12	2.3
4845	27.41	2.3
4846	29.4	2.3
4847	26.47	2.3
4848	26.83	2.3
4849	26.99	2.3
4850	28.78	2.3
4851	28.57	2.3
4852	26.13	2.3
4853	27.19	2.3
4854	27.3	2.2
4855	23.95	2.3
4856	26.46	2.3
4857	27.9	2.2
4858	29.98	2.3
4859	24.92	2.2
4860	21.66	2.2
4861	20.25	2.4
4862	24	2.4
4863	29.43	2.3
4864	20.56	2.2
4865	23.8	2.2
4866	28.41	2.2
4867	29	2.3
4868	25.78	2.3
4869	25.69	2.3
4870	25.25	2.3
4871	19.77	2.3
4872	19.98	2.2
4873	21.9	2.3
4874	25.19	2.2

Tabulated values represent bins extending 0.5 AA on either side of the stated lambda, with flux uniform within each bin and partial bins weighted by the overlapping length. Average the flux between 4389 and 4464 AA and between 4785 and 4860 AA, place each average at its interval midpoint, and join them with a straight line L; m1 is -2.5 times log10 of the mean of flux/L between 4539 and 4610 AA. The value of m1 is -0.169 mag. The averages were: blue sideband 19.1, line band 24.9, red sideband 25.1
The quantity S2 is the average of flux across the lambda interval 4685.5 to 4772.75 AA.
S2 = 24.7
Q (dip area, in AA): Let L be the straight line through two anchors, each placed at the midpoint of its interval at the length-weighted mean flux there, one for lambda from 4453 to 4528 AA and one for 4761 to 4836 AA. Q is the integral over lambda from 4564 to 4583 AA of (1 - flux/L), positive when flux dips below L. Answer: -1.5 AA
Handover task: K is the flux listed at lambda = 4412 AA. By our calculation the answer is 23.33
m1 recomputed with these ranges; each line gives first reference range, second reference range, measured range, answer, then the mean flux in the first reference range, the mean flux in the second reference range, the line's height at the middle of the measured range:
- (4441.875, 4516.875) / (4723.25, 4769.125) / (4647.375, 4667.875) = -0.07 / 22.5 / 24.4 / 23.8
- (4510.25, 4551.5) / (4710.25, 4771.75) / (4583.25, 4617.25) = -0.12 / 21.7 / 24.9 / 22.8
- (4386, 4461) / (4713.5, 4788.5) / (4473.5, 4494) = -0.21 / 19.1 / 24.1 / 20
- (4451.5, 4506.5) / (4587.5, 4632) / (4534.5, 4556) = 0.04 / 22.5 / 25.4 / 23.9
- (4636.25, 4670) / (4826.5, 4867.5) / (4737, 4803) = 0.06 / 24.8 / 25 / 25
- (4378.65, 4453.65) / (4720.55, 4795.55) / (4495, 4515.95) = -0.22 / 18.8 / 23.8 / 20.1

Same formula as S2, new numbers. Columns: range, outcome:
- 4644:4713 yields 25.3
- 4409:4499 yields 21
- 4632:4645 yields 24.9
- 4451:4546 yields 22.2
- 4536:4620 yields 24.9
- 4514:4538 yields 20.6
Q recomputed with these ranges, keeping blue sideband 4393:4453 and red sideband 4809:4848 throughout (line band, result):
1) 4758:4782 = 1.87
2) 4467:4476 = -1.49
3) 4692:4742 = -4.74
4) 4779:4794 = 1.25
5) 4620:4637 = -2.95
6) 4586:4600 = -2.80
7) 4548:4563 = -3.19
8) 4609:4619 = -1.69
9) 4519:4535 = 0.31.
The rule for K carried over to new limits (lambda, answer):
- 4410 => 16.65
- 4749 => 26.59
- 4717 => 26.81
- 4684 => 26.3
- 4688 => 27.17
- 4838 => 26.45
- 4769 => 20.52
